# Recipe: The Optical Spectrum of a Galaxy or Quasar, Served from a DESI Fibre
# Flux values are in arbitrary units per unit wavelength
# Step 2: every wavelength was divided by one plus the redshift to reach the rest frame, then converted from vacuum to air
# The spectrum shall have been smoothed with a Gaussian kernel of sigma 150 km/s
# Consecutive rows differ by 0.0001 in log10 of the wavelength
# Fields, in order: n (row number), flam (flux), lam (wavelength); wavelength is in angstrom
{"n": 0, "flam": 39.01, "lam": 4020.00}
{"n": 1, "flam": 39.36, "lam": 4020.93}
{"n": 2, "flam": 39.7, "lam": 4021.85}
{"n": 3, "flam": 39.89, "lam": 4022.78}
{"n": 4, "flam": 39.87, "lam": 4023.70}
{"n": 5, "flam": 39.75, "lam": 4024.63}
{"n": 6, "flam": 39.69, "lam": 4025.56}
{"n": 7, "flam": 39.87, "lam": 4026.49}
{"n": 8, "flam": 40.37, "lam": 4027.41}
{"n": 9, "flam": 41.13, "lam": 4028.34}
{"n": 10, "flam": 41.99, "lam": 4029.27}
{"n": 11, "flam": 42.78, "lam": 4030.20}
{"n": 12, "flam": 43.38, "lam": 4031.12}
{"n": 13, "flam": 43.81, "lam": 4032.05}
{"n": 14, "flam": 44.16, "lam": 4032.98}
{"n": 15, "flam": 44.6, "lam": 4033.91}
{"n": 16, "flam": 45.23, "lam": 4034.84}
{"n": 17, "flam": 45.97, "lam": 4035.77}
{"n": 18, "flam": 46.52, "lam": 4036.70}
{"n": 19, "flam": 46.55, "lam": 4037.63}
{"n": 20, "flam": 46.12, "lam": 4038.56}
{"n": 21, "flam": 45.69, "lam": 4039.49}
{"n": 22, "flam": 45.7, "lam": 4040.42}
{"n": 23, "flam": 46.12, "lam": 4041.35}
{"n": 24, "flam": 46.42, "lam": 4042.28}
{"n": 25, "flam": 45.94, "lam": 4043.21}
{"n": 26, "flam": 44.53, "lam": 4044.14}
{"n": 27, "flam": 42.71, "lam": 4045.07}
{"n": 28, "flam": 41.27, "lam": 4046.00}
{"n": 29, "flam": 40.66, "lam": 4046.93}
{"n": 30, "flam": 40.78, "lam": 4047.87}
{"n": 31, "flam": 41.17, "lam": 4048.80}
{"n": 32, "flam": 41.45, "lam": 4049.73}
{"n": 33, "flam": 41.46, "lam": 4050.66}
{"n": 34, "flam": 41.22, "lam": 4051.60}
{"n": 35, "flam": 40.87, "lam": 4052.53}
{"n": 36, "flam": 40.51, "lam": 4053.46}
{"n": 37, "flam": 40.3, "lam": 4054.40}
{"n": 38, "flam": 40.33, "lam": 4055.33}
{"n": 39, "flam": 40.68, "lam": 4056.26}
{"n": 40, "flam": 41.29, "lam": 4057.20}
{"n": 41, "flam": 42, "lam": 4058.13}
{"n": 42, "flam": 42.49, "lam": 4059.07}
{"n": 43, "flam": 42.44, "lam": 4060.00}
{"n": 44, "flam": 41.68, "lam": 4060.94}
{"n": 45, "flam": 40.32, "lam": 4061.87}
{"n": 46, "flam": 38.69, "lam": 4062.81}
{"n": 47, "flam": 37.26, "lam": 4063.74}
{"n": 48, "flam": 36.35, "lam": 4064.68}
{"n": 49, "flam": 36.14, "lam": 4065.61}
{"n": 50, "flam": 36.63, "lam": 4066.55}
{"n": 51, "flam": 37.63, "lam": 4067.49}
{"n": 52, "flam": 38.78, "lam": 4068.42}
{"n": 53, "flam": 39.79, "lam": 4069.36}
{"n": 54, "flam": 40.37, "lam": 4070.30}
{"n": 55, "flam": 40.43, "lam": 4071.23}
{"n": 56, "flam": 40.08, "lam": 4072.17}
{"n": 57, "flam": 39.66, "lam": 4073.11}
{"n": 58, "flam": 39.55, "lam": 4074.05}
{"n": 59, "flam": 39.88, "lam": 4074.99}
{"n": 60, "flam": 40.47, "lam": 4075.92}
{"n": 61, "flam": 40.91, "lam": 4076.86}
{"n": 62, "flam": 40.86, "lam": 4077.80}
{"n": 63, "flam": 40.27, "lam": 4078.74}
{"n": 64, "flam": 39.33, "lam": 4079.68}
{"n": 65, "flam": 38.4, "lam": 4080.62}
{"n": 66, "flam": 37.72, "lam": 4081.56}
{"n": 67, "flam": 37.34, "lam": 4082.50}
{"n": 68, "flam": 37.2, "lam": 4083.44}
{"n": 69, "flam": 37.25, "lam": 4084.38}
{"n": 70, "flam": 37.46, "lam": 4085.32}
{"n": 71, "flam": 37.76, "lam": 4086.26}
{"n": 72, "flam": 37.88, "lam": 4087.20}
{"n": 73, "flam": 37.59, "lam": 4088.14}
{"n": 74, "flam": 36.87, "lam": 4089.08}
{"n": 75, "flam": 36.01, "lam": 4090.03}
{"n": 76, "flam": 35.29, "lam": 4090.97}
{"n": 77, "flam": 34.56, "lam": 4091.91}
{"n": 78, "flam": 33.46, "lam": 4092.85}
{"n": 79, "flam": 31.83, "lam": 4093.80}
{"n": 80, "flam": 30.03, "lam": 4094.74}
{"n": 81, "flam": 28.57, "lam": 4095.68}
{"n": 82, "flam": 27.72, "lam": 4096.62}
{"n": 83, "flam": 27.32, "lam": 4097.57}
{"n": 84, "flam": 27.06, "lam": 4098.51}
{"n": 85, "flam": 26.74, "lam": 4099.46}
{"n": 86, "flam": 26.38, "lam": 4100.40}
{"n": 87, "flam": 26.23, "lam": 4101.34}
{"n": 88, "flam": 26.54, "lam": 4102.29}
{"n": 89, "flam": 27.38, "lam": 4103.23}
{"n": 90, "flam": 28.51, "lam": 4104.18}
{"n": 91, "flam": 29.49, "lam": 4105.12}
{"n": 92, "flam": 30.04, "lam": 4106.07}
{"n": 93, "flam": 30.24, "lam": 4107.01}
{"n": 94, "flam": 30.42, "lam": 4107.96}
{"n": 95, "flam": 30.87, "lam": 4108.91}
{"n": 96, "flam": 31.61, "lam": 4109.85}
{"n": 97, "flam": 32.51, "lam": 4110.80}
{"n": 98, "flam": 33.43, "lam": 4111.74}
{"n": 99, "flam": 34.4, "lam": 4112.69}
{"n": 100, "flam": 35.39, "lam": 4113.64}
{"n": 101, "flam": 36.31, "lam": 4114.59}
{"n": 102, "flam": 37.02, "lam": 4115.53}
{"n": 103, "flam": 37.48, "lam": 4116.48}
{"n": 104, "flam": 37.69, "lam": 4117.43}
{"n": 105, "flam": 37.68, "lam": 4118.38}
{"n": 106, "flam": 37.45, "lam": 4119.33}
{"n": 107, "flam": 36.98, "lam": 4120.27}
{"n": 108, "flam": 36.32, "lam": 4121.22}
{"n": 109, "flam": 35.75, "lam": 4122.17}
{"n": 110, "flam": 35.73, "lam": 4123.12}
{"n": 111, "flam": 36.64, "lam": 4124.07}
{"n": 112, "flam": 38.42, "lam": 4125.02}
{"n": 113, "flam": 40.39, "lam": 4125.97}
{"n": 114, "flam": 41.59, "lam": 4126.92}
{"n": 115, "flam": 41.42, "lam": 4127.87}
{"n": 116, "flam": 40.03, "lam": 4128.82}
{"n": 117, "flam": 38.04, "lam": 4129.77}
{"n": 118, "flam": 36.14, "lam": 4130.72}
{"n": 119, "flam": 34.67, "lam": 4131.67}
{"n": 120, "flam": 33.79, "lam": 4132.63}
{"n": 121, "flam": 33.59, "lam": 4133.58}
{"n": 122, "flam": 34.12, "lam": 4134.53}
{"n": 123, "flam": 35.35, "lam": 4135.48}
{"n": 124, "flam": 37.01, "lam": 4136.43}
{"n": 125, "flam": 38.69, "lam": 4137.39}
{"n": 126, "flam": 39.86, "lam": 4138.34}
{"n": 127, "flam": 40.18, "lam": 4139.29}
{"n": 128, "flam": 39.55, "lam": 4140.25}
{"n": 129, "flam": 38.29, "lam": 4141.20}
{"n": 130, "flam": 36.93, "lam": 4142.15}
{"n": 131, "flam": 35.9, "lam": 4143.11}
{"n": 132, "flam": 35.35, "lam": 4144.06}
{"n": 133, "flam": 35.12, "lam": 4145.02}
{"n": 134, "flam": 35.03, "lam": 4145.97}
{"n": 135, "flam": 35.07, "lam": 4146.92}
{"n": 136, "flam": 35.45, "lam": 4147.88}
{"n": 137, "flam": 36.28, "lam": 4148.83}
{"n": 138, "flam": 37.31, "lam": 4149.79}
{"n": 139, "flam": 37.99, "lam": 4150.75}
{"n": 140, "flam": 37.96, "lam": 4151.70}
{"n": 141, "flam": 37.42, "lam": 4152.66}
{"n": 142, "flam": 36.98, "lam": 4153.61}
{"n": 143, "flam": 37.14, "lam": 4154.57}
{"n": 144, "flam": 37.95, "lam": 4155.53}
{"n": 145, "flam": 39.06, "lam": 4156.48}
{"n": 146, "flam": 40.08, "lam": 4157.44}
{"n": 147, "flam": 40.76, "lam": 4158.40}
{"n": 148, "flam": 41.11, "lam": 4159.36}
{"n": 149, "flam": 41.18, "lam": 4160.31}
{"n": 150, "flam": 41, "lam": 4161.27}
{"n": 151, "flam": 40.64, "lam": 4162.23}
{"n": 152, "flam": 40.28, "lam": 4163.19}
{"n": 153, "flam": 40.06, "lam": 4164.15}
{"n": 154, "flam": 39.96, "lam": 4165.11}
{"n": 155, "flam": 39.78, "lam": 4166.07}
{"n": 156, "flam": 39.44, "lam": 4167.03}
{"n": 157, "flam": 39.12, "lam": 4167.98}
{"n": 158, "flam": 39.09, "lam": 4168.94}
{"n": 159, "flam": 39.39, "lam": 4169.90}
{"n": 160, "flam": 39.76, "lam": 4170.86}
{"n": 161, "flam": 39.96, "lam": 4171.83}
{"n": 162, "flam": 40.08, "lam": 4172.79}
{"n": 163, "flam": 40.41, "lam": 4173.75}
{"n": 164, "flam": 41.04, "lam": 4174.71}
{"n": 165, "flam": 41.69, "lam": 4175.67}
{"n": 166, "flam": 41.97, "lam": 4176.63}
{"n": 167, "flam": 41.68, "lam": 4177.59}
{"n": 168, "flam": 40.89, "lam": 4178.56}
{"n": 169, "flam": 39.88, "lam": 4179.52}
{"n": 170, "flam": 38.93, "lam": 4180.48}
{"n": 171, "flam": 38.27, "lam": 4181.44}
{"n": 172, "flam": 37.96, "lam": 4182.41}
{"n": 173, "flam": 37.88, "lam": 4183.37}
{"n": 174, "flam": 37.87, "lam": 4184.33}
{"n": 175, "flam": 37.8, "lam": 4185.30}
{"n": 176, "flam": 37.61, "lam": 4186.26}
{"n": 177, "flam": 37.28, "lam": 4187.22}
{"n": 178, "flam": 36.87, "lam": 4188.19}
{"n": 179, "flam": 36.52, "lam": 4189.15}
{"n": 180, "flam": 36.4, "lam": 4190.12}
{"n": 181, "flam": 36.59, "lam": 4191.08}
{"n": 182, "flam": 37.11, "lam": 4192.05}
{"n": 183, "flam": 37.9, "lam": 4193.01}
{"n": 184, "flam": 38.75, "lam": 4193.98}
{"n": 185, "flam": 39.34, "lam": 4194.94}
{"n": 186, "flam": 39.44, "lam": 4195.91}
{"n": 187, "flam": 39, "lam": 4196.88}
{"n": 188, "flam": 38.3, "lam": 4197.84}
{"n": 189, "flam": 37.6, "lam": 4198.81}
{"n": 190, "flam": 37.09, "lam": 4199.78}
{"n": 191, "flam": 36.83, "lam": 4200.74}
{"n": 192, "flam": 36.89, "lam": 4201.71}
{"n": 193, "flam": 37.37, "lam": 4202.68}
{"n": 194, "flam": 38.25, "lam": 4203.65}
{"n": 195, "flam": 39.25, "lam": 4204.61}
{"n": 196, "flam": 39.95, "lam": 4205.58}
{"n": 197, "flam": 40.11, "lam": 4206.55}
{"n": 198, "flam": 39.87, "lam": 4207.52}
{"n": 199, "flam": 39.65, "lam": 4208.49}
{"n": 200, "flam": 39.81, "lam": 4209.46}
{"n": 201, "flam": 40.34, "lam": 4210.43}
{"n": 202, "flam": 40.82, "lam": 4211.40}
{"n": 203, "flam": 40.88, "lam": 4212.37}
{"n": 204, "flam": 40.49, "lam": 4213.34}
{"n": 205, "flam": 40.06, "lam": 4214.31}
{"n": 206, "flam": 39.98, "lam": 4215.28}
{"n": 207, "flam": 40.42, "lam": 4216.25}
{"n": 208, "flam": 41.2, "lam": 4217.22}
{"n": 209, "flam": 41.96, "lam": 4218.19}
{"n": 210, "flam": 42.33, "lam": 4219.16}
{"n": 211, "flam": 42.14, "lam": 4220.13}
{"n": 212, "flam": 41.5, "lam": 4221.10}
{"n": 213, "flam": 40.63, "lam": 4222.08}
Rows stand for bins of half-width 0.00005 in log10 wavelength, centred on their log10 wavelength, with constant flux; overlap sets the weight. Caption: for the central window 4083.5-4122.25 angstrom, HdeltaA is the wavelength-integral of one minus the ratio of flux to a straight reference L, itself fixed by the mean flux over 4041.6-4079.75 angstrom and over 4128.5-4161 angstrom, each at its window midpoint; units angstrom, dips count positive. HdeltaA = 6.0 angstrom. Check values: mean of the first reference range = 40.6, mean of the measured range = 32.9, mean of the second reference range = 37.3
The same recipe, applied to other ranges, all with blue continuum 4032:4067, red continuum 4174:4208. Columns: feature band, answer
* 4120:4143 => 1.5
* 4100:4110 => 2.9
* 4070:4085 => 0.8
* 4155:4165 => -0.2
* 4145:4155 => 0.8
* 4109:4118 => 1.3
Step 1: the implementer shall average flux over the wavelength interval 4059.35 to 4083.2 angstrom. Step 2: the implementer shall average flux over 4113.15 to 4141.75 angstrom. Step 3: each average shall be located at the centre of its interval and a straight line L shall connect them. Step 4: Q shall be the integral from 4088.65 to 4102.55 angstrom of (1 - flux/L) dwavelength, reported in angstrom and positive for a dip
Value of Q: 2.93 angstrom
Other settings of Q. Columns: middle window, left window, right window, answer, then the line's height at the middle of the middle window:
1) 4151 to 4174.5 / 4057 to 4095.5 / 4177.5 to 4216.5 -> -0.60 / 38.5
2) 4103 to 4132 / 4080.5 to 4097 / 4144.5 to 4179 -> 1.19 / 36.7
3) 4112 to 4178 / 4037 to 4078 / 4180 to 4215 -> 2.31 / 39.5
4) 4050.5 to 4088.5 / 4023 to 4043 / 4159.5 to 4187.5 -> 2.82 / 42.6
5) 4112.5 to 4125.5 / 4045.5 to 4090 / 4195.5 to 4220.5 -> 0.93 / 39.6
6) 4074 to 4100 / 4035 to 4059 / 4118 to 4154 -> 3.21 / 40.4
